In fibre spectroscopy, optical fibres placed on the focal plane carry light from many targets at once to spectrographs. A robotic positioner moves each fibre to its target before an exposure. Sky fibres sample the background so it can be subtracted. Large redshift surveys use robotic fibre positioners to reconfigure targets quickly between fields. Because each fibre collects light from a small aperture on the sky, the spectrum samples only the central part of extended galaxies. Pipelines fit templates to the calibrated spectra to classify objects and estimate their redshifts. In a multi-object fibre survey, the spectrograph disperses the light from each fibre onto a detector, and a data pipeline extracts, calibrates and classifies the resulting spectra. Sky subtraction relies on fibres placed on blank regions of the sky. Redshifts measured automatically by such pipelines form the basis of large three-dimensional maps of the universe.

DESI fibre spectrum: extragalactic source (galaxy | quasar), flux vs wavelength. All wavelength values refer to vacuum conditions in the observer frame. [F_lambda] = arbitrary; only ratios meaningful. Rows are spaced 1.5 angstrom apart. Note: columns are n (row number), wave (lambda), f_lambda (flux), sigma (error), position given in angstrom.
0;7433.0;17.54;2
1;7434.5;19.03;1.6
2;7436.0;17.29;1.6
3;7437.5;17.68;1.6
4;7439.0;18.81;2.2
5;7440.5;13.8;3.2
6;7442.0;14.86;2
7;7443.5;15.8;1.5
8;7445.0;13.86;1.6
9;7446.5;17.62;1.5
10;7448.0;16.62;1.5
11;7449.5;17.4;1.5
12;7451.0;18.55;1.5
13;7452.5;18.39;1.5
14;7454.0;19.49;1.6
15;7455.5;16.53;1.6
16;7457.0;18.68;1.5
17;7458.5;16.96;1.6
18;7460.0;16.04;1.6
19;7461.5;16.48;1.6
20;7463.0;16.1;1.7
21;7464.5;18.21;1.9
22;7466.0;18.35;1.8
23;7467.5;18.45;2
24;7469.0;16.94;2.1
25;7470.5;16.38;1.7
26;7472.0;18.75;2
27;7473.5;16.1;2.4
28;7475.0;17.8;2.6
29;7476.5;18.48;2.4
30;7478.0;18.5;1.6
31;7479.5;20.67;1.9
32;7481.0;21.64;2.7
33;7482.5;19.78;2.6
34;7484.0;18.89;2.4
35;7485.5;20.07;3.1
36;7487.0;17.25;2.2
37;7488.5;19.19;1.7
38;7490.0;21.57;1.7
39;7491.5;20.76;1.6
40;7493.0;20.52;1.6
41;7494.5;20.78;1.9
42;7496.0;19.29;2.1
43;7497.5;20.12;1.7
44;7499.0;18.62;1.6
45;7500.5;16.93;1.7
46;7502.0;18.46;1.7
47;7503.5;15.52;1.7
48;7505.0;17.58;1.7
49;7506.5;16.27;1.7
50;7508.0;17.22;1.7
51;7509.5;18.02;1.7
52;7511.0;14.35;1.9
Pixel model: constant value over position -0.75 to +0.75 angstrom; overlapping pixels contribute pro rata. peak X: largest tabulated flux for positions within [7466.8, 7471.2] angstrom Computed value 18.45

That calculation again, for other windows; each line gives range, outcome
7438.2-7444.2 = 18.81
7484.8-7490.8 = 21.57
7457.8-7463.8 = 16.96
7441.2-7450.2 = 17.62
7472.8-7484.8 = 21.64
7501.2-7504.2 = 18.46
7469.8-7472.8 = 18.75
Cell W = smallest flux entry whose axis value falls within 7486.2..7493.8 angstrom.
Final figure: 17.25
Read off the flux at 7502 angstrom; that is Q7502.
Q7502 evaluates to 18.46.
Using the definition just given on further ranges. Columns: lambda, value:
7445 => 13.86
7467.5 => 18.45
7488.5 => 19.19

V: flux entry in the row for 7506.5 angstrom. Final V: 16.27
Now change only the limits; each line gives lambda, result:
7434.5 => 19.03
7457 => 18.68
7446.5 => 17.62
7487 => 17.25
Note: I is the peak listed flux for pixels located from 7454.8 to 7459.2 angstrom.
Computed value 18.68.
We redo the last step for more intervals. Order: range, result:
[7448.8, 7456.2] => 19.49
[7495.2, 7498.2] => 20.12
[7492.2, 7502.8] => 20.78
